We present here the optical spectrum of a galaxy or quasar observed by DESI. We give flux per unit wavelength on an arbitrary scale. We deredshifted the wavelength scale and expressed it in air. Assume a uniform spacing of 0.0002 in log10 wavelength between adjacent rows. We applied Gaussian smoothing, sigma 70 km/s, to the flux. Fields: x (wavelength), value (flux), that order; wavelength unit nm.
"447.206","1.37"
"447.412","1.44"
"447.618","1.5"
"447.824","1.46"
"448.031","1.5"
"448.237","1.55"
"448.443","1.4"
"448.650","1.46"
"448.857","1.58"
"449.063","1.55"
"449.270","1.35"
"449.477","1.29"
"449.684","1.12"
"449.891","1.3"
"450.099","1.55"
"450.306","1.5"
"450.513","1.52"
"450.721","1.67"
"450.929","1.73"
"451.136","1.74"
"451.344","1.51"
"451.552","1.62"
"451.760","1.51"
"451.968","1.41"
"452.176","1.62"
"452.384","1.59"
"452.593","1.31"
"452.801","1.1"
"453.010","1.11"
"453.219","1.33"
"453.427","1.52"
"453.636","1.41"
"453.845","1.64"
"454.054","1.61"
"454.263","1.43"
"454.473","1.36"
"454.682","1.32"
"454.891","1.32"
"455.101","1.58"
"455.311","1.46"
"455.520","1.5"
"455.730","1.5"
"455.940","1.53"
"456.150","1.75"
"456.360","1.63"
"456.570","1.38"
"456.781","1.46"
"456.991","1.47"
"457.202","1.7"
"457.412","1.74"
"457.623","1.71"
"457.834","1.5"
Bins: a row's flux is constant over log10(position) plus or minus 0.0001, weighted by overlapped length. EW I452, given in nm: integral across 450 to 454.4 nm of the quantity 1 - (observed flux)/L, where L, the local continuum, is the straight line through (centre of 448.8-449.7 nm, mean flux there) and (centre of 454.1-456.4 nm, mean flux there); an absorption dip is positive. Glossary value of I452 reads -0.17 nm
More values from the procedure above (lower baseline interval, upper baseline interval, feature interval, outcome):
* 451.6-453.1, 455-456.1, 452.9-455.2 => 0.07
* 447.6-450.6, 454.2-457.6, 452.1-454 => 0.10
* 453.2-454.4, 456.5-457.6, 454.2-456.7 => 0.09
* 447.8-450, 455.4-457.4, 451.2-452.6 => -0.06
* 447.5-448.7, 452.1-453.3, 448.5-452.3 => -0.26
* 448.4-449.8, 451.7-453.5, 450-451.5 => -0.23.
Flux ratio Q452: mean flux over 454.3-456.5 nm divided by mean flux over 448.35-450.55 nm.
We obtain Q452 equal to 1.05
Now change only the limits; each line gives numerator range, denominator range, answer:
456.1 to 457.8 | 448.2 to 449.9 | 1.14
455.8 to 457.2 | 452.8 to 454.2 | 1.10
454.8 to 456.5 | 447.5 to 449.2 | 1.02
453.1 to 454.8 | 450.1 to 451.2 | 0.89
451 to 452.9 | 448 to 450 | 1.06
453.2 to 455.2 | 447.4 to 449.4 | 0.99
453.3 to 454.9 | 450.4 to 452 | 0.91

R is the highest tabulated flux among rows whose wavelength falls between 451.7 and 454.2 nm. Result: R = 1.64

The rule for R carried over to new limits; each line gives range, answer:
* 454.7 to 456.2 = 1.75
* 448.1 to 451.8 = 1.74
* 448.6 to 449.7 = 1.58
